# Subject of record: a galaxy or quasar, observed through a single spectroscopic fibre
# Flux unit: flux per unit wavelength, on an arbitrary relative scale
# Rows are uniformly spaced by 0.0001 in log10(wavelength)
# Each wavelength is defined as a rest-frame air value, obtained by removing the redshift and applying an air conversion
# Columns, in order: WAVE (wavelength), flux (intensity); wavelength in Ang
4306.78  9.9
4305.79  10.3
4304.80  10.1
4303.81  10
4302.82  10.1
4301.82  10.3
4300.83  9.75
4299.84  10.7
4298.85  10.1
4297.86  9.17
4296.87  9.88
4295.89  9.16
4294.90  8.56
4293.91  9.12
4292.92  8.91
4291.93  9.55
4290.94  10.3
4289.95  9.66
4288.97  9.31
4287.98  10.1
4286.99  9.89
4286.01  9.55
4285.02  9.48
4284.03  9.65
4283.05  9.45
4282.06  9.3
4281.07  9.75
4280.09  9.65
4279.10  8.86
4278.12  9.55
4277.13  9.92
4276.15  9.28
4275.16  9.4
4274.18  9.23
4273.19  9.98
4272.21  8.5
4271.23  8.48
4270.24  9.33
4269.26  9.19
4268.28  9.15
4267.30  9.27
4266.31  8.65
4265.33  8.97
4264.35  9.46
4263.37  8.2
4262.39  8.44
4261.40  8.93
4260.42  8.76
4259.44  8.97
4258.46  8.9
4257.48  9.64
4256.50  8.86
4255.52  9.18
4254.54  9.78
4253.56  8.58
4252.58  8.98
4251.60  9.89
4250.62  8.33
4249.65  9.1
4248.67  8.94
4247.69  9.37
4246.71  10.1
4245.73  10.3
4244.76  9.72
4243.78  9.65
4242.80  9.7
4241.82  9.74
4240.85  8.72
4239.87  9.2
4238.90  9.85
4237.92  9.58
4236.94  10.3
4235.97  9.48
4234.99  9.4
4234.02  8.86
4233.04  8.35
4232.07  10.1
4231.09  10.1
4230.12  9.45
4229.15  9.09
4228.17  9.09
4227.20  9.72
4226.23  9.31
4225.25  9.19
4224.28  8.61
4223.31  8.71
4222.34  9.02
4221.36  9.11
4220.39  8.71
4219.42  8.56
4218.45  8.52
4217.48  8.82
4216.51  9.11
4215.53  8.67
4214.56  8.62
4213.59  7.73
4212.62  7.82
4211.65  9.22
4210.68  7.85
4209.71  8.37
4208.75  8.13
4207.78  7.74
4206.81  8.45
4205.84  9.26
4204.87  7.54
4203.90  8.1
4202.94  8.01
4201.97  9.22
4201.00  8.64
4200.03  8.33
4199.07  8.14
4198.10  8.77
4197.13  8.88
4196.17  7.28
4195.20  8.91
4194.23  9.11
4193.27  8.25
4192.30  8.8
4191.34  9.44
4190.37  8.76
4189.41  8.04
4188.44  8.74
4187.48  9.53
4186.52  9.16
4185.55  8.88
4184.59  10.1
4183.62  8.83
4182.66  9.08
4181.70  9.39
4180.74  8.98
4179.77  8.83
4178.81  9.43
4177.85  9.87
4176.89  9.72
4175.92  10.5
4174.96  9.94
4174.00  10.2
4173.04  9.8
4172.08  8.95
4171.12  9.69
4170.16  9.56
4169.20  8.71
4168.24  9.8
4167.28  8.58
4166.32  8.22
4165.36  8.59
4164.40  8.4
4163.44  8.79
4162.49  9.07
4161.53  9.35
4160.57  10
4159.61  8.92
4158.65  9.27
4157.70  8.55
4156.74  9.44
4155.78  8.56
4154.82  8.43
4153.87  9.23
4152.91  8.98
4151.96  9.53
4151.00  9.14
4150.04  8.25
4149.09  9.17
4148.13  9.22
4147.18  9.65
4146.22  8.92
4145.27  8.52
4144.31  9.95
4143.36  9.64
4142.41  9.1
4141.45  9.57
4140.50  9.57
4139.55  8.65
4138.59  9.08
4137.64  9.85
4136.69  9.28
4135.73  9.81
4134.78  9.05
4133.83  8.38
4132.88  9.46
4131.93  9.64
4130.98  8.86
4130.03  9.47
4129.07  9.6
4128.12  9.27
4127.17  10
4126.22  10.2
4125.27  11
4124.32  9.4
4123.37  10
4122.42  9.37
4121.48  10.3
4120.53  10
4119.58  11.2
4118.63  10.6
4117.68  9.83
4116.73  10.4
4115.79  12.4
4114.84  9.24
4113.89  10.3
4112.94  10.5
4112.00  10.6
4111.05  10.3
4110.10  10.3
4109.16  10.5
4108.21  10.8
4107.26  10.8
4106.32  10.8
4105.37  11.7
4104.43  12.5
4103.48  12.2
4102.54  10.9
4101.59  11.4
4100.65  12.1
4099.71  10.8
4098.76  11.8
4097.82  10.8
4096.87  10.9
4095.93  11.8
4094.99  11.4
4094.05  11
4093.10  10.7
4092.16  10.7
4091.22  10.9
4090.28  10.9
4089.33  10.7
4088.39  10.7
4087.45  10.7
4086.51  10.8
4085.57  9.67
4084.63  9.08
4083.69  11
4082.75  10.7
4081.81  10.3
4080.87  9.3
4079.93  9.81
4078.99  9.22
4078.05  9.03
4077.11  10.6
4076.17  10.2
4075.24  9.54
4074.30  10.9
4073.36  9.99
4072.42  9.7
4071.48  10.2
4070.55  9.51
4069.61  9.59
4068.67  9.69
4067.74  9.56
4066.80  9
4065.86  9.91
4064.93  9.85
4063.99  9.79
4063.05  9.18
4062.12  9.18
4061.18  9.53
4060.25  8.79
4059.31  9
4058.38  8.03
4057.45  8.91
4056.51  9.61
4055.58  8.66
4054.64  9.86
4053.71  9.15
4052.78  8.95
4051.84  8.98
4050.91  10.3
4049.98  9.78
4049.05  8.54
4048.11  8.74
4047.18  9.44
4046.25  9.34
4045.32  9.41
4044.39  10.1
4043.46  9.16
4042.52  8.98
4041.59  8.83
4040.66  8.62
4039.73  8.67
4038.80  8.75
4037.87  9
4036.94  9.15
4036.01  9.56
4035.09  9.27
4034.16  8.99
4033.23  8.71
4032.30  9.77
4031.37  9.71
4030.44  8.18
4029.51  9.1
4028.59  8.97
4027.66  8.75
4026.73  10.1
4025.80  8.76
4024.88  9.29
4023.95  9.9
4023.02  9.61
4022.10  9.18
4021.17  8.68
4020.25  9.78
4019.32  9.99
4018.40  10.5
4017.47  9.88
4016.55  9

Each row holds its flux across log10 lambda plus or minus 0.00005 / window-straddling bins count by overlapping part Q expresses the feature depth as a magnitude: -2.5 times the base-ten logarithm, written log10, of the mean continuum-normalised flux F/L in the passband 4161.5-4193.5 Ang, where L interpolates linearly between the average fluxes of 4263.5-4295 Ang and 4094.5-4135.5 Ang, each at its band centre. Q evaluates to 0.10 mag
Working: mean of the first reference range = 10.5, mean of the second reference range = 9.35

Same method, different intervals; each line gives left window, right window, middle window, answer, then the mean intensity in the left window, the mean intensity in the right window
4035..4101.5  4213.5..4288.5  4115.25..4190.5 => 0.018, 9.82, 9.23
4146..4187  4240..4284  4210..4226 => 0.070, 9.2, 9.23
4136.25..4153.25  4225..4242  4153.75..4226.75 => 0.053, 9.23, 9.42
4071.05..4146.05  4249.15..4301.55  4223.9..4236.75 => 0.027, 10.2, 9.3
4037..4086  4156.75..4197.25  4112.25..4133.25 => -0.087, 9.45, 9.12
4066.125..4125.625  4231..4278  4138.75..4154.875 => 0.104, 10.5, 9.26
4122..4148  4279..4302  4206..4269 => 0.058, 9.45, 9.59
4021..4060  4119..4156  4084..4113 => -0.174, 9.16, 9.43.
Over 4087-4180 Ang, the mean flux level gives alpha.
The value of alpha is 9.91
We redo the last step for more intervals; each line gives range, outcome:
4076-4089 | 10.1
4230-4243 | 9.49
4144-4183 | 9.2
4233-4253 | 9.43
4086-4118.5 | 10.9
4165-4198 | 9.13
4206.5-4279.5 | 9.08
